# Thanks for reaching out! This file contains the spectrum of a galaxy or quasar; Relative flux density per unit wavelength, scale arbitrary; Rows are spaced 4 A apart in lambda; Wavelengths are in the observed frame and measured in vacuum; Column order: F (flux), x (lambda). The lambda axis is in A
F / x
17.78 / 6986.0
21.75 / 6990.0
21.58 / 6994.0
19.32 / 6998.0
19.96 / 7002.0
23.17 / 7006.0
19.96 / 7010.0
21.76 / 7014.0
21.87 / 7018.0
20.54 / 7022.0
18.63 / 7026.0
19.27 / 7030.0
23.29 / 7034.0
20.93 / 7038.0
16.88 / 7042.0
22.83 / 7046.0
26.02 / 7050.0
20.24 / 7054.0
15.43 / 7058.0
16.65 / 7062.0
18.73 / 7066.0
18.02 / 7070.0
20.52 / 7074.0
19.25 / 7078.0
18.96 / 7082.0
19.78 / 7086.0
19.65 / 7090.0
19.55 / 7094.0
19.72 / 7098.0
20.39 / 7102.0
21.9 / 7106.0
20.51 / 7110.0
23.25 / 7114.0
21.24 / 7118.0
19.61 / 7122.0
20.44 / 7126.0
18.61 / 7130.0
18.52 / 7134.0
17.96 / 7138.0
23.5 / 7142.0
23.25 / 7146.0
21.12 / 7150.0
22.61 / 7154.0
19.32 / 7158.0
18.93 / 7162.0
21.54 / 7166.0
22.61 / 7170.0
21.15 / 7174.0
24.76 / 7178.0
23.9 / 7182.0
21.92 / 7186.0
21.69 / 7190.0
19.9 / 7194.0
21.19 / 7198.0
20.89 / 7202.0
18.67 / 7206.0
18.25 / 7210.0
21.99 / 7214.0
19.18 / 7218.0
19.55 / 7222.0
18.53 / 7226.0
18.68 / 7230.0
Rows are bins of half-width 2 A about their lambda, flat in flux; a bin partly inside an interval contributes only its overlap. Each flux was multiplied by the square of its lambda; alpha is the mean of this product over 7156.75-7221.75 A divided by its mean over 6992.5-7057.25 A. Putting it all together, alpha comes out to 1.1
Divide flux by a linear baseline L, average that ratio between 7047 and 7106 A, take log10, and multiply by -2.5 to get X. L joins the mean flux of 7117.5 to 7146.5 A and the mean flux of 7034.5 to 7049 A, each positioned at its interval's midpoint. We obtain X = 0.055 mag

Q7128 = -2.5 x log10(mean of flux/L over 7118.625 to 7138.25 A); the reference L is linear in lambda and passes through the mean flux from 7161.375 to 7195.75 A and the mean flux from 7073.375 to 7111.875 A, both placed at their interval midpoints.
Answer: 0.08 mag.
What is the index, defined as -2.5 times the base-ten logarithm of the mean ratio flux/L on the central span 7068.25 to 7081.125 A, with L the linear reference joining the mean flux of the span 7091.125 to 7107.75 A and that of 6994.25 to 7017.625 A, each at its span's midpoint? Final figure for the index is 0.067 mag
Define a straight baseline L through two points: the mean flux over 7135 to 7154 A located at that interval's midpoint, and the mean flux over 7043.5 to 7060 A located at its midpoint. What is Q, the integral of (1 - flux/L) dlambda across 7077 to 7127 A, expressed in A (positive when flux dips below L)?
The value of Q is 2.09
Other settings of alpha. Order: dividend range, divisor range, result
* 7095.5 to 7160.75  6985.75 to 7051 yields 1.02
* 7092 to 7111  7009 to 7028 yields 1.02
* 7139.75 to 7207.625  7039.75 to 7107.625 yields 1.13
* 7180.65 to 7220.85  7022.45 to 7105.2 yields 1.09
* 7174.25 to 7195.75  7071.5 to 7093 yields 1.17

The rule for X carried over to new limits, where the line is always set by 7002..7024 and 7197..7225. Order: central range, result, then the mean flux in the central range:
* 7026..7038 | 0.021 mag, 20.8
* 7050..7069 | 0.128 mag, 18.6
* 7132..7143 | 0.039 mag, 19.7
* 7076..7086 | 0.086 mag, 19.2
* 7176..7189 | -0.166 mag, 23.4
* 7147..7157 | -0.075 mag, 21.7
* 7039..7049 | 0.027 mag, 20.6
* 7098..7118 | -0.035 mag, 21.3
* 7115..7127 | -0.007 mag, 20.7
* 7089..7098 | 0.060 mag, 19.6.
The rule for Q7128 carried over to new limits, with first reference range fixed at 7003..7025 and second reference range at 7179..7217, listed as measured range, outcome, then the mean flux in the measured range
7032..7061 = 0.029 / 20.7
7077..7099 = 0.089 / 19.5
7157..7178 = -0.007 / 21.2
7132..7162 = 0.015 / 20.8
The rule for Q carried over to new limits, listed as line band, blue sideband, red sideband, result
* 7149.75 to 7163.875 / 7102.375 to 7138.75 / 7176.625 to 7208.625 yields 0.31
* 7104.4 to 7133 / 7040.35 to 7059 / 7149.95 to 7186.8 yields 0.81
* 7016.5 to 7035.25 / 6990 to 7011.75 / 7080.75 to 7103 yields -0.03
